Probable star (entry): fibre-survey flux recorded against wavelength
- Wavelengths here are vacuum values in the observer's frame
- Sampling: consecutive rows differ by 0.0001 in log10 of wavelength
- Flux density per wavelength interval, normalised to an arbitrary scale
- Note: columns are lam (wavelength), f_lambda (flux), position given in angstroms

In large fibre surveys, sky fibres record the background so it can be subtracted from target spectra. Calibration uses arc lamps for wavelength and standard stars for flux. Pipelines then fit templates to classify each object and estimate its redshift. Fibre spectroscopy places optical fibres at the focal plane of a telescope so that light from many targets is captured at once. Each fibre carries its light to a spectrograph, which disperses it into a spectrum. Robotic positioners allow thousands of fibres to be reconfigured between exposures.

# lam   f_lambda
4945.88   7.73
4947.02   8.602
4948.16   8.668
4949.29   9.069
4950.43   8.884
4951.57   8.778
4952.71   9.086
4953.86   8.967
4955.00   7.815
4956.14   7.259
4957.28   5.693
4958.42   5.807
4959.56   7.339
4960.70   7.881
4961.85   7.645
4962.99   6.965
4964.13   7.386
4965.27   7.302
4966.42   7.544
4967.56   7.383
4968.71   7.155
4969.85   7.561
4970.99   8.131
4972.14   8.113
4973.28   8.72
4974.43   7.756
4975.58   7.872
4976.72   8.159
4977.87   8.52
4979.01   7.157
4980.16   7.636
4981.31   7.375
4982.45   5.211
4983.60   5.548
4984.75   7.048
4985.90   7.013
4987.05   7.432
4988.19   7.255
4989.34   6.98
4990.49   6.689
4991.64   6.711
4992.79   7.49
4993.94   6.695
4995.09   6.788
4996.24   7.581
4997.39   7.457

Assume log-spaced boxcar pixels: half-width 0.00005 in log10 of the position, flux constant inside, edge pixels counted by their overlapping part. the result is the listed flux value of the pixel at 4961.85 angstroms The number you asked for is 7.645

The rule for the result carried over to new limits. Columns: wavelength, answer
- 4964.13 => 7.386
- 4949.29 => 9.069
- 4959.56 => 7.339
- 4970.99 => 8.131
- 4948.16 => 8.668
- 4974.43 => 7.756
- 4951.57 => 8.778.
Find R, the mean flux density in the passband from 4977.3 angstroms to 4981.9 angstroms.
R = 7.67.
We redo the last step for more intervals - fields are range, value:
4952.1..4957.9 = 7.75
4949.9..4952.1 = 8.83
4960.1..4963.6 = 7.49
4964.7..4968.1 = 7.41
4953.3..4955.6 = 8.38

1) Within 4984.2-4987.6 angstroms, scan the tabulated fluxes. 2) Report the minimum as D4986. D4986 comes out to 7.013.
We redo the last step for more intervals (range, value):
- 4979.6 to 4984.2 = 5.211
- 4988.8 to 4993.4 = 6.689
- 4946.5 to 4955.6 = 7.815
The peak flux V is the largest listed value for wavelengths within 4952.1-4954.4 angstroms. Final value 9.086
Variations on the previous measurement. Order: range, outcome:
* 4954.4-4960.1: 7.815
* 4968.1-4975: 8.72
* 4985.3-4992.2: 7.432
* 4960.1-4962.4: 7.881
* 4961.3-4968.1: 7.645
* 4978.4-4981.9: 7.636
